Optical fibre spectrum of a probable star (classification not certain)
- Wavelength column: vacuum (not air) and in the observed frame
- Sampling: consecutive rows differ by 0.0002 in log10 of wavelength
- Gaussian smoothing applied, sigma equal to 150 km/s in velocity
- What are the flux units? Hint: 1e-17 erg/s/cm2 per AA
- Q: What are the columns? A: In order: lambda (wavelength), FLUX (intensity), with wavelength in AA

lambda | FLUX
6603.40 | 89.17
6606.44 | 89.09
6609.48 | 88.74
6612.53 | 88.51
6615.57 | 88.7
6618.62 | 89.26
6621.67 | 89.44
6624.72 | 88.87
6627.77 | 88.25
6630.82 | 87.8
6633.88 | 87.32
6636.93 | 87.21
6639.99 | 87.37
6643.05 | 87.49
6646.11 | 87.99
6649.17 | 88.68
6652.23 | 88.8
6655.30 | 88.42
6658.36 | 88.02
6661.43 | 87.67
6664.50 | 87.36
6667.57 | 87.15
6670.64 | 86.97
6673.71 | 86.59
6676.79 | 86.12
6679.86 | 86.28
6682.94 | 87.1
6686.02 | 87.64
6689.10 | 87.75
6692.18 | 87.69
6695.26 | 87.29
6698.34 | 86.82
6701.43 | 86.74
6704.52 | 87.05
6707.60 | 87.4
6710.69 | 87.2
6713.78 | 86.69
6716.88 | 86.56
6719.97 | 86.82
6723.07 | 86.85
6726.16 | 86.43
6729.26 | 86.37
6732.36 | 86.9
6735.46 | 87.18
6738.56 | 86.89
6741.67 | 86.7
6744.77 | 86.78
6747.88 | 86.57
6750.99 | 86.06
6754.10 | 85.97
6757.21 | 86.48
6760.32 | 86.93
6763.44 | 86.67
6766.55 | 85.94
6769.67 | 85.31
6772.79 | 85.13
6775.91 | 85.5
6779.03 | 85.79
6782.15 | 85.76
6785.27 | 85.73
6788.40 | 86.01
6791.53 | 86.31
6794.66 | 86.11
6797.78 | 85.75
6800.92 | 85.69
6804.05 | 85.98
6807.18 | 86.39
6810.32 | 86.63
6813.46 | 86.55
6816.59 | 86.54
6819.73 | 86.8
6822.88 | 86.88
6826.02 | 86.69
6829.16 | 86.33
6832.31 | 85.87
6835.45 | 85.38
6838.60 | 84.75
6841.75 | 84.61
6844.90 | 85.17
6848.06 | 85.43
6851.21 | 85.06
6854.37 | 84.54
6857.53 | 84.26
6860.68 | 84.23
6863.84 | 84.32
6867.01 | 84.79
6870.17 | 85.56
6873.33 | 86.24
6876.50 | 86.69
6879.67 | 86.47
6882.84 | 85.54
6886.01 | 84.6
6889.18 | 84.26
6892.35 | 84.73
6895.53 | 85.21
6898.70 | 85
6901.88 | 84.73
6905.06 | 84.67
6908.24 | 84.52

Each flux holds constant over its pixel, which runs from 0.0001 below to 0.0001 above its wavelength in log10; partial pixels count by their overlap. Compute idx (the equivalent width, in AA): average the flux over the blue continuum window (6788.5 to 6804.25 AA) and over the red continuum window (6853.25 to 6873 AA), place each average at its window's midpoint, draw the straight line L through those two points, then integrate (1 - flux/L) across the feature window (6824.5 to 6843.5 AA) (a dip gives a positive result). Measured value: -0.07 AA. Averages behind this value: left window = 86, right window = 84.7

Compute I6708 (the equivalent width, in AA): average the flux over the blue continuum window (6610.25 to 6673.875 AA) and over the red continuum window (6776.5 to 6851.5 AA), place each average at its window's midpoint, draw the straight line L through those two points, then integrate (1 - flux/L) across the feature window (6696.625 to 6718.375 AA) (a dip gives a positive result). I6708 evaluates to 0.08 AA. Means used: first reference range 88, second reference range 85.9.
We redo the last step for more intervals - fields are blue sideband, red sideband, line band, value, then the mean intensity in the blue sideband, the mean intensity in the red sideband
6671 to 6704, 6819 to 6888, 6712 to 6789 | 0.07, 87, 85.4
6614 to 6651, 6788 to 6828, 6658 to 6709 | 0.31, 88.2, 86.3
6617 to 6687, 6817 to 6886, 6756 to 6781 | 0.13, 87.7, 85.5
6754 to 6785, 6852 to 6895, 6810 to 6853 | -0.22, 86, 85.1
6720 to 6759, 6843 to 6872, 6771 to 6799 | 0.05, 86.6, 84.8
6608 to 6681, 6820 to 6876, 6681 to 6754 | 0.05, 87.9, 85.4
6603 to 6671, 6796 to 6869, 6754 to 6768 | 0.02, 88.2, 85.6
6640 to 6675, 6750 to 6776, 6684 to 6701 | -0.04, 87.7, 86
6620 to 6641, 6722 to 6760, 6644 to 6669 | -0.08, 88.1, 86.6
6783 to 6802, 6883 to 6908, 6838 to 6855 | 0.07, 85.9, 84.8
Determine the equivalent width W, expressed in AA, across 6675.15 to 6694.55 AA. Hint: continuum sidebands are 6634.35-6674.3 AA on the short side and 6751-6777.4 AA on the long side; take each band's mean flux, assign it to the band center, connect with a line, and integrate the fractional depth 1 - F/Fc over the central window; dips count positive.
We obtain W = 0.0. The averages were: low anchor 87.7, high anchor 86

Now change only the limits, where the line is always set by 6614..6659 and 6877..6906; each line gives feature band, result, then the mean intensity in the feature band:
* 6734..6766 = 0.1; 86.6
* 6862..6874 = 0.0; 85.1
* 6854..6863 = 0.1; 84.4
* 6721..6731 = 0.1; 86.6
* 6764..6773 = 0.1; 85.6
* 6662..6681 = 0.2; 86.8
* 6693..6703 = 0.1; 87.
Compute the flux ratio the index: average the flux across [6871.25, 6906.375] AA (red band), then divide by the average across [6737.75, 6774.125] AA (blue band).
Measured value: 0.99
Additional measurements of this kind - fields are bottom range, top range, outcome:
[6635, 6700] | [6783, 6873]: 0.98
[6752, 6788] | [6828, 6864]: 0.99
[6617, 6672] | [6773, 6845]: 0.98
